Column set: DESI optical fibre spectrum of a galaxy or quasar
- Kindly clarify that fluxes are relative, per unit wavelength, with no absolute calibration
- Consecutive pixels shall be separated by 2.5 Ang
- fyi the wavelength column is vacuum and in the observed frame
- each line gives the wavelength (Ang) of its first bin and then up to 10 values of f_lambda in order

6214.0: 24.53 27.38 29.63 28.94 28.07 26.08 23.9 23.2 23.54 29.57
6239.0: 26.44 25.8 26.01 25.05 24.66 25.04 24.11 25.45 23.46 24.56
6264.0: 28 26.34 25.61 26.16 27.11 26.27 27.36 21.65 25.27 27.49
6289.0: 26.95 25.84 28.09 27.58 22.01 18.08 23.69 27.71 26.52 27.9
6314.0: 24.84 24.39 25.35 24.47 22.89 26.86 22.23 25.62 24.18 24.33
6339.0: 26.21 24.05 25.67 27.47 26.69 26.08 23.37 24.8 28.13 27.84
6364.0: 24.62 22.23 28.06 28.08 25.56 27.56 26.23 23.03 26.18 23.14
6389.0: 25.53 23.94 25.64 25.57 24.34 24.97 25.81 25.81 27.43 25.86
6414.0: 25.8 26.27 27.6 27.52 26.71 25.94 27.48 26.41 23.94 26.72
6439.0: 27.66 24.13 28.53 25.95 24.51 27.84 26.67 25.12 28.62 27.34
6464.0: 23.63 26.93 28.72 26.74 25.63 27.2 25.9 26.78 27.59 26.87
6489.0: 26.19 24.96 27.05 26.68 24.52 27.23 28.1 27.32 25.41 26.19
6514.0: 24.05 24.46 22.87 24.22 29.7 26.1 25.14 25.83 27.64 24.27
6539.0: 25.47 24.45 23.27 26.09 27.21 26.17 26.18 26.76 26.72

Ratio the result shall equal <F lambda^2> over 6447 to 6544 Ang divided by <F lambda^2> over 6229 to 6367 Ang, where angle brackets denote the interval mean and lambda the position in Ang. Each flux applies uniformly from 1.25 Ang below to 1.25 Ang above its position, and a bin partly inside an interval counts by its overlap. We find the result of 1.10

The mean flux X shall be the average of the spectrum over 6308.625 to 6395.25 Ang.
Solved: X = 25.4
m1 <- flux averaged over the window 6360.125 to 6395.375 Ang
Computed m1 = 25.6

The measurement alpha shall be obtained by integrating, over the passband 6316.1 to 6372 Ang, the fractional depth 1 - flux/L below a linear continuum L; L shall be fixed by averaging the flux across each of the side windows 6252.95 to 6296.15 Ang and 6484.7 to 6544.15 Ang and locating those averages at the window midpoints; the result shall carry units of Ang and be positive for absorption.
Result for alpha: 1.14 Ang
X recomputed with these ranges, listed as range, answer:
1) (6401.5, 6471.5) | 26.5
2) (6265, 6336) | 25.3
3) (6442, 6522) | 26.2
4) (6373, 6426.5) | 25.7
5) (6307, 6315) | 26.6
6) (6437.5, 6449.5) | 26.3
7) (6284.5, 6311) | 25.5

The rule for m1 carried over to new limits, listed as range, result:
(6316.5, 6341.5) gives 24.6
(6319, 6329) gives 24.5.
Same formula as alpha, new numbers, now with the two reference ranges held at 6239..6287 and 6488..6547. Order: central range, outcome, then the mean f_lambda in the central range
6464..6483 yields -0.7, 26.6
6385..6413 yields 0.4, 25.3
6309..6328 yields 0.2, 25.3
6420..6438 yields -0.5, 26.4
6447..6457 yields -0.2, 26.1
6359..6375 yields -0.4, 26.2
